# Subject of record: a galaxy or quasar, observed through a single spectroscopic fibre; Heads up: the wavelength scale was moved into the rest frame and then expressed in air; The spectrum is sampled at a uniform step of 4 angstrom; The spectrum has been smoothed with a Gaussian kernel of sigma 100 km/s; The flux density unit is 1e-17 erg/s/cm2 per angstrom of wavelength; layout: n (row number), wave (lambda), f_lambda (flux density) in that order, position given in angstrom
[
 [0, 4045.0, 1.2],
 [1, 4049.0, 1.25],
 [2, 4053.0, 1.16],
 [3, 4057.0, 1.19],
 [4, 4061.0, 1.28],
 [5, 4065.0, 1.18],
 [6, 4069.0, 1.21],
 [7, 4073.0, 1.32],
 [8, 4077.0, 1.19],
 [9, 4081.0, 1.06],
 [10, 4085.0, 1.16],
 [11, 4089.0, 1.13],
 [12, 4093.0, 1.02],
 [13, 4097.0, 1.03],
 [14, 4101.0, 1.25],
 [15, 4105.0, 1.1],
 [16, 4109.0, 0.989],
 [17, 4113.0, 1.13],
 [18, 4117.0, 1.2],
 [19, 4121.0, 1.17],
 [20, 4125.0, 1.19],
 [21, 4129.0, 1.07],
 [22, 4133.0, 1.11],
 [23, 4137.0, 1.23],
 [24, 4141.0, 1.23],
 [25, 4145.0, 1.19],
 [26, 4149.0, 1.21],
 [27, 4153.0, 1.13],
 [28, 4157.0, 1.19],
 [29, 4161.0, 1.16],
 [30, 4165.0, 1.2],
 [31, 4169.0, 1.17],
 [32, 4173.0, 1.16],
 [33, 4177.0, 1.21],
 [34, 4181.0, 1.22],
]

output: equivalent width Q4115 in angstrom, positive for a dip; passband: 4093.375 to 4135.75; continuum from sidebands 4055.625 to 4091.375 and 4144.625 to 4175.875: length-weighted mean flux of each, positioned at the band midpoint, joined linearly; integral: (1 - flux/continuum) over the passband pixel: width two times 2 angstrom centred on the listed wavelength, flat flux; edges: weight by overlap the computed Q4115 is 2.2 angstrom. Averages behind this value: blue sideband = 1.19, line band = 1.12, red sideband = 1.18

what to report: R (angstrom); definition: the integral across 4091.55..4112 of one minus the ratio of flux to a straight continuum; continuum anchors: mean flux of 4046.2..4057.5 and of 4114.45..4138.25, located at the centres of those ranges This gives 1.6 angstrom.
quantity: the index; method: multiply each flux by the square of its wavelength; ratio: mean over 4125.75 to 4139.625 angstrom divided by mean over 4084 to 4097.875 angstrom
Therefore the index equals 1.08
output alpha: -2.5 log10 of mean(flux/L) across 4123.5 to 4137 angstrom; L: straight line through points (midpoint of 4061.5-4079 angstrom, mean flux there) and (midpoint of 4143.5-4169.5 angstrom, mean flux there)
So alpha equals 0.054 mag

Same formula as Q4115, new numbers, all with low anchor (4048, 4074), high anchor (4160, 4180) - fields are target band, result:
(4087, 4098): 1.3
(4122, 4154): 0.6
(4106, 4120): 1.1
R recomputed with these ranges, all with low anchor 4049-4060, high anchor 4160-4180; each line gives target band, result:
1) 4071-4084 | 0.1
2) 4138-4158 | -0.1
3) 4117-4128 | 0.1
